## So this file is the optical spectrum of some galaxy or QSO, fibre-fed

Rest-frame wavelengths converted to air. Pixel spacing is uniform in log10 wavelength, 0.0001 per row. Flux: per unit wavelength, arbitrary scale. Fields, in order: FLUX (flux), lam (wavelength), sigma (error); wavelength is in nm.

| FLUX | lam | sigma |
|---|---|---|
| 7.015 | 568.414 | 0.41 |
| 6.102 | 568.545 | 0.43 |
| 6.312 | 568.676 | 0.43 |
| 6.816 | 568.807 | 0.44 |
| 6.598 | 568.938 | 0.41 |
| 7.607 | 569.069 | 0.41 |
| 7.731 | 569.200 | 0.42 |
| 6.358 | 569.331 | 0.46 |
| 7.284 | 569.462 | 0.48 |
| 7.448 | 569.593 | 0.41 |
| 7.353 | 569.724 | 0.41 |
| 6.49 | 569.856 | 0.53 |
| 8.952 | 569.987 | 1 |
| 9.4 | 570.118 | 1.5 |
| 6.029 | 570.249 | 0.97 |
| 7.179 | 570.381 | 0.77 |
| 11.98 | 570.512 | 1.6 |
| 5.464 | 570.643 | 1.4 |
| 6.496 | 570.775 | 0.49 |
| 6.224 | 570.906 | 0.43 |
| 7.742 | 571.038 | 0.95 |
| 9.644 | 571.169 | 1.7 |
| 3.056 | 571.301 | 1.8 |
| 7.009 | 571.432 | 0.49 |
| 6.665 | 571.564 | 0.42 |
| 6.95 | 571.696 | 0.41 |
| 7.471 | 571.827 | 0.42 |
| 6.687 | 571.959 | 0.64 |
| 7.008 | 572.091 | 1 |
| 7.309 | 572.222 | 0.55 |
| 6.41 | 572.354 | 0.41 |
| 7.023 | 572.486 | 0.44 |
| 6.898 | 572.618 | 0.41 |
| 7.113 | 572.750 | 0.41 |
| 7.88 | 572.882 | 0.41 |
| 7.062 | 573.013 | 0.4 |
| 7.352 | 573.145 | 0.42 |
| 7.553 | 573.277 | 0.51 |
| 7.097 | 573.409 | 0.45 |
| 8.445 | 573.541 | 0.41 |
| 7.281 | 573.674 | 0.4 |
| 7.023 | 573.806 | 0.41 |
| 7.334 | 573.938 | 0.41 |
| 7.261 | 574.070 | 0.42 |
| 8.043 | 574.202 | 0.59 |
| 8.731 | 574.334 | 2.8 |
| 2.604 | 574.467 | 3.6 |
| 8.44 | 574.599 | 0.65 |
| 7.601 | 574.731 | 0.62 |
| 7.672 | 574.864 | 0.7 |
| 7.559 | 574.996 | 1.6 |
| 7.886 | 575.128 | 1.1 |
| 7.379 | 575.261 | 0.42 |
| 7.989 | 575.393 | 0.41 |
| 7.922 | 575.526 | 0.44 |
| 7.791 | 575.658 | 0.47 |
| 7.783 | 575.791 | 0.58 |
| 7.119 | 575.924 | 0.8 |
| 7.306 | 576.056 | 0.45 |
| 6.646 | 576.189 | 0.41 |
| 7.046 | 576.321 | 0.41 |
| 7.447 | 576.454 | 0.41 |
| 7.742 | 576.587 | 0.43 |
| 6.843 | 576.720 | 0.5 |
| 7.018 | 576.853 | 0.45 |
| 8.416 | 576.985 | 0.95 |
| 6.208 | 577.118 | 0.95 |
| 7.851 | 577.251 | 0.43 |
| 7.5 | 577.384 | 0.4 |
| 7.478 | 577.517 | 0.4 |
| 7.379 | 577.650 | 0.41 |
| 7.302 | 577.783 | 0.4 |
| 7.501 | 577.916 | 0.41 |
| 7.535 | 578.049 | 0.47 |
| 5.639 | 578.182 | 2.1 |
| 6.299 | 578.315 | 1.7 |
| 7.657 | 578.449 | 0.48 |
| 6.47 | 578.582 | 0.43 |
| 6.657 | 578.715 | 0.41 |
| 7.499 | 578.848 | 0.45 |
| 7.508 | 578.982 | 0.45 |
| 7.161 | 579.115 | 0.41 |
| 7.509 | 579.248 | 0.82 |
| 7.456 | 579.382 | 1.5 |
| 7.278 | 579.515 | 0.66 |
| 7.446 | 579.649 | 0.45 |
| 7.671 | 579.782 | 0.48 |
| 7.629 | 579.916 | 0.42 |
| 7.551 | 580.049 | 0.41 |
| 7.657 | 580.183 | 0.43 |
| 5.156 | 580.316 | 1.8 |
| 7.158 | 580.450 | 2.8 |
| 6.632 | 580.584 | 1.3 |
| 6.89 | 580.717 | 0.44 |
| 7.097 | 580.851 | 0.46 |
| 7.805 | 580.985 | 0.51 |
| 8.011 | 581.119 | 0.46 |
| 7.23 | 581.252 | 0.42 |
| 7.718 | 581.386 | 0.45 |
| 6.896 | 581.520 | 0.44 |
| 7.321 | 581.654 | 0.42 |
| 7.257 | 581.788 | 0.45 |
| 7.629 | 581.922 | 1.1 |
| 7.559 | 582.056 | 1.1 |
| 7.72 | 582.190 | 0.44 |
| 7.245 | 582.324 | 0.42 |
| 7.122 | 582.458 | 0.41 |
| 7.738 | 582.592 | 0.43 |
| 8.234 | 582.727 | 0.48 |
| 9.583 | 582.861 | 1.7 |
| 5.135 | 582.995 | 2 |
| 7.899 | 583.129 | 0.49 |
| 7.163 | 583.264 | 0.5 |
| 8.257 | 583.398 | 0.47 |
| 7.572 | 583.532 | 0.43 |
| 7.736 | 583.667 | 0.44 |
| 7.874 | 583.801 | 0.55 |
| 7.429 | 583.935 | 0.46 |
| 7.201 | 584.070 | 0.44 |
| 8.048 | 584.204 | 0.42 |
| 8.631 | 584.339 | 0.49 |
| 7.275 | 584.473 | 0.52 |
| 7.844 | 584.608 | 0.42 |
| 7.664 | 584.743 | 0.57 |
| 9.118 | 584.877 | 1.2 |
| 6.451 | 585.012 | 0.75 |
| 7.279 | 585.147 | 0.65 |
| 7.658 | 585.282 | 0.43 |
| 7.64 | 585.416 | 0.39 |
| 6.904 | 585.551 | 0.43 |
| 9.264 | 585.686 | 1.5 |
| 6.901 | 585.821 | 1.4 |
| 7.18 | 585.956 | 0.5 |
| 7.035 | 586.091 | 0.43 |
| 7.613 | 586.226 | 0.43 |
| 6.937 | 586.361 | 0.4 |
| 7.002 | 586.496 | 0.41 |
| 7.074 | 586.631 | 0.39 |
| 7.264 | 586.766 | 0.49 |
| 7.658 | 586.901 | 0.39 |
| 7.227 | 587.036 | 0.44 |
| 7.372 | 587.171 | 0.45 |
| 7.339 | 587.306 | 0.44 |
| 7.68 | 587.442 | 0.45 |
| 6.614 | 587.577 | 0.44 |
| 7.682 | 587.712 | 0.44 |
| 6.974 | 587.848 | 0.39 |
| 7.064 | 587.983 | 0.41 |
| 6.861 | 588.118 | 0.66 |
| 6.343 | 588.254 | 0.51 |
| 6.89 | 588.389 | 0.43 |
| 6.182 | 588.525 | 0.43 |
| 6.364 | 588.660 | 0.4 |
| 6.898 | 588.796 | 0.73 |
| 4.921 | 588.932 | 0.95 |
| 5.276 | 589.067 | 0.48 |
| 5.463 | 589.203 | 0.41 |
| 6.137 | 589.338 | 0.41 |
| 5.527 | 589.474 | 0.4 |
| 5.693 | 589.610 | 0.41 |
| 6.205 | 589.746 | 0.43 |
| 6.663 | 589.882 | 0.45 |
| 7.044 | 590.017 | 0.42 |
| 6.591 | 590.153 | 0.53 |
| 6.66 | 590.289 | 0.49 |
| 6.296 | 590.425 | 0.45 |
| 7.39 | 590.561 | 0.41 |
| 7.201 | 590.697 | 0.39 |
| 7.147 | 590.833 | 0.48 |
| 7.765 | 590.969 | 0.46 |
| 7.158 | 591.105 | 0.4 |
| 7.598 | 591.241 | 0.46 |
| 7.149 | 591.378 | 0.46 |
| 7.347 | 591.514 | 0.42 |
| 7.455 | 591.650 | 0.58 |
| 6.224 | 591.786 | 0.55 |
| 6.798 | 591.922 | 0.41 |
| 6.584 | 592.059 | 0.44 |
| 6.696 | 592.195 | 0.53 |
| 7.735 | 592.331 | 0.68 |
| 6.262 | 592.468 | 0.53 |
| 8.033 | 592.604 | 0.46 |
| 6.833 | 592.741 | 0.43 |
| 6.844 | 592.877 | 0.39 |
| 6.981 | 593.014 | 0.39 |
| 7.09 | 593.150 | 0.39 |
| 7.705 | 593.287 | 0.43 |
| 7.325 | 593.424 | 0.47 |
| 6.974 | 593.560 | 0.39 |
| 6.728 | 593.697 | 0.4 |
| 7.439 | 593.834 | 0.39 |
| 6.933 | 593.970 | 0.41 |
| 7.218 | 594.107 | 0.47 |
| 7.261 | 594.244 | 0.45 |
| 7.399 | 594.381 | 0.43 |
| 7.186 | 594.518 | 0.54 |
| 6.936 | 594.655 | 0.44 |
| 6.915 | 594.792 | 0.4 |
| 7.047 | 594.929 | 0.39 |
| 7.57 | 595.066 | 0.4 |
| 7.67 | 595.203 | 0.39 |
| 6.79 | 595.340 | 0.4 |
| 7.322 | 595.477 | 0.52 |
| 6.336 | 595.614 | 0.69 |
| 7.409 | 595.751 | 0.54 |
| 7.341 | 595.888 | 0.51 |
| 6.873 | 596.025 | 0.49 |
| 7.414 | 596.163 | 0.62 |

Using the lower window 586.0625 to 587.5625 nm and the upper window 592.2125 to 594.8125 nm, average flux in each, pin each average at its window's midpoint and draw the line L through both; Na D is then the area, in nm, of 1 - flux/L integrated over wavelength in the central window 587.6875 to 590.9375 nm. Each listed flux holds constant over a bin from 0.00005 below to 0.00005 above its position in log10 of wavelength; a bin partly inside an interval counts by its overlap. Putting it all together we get 0.34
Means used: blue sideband 7.28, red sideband 7.14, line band 6.48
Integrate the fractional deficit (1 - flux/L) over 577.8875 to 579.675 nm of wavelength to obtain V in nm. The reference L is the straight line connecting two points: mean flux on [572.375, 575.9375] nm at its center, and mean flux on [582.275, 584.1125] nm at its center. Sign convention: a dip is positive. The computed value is 0.09 nm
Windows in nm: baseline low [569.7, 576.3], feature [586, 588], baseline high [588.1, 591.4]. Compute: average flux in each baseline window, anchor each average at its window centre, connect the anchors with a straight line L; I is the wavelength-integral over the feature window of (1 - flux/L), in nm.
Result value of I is -0.18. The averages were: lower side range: 7.3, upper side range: 6.52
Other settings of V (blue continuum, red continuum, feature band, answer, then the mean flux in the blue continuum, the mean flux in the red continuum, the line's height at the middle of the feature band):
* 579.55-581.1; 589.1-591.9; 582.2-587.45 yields -0.43 nm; 7.18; 6.72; 6.98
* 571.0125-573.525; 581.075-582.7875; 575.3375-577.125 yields -0.04 nm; 7.07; 7.5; 7.25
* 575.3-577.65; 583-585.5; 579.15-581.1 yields 0.08 nm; 7.42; 7.64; 7.52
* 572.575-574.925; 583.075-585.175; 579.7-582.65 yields 0.12 nm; 7.3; 7.72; 7.6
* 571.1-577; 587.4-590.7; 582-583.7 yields -0.20 nm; 7.25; 6.48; 6.8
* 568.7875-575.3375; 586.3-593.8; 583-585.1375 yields -0.20 nm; 7.26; 6.86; 6.99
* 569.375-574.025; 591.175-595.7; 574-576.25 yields -0.05 nm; 7.26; 7.1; 7.24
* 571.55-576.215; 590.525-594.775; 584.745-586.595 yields -0.07 nm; 7.3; 7.14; 7.2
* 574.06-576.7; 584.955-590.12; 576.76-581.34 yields 0.01 nm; 7.39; 6.85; 7.23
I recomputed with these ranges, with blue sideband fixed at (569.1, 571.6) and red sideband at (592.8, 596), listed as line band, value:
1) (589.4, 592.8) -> 0.14 nm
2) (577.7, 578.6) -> 0.04 nm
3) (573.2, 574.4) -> -0.06 nm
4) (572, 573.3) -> 0.03 nm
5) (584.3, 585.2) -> -0.07 nm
